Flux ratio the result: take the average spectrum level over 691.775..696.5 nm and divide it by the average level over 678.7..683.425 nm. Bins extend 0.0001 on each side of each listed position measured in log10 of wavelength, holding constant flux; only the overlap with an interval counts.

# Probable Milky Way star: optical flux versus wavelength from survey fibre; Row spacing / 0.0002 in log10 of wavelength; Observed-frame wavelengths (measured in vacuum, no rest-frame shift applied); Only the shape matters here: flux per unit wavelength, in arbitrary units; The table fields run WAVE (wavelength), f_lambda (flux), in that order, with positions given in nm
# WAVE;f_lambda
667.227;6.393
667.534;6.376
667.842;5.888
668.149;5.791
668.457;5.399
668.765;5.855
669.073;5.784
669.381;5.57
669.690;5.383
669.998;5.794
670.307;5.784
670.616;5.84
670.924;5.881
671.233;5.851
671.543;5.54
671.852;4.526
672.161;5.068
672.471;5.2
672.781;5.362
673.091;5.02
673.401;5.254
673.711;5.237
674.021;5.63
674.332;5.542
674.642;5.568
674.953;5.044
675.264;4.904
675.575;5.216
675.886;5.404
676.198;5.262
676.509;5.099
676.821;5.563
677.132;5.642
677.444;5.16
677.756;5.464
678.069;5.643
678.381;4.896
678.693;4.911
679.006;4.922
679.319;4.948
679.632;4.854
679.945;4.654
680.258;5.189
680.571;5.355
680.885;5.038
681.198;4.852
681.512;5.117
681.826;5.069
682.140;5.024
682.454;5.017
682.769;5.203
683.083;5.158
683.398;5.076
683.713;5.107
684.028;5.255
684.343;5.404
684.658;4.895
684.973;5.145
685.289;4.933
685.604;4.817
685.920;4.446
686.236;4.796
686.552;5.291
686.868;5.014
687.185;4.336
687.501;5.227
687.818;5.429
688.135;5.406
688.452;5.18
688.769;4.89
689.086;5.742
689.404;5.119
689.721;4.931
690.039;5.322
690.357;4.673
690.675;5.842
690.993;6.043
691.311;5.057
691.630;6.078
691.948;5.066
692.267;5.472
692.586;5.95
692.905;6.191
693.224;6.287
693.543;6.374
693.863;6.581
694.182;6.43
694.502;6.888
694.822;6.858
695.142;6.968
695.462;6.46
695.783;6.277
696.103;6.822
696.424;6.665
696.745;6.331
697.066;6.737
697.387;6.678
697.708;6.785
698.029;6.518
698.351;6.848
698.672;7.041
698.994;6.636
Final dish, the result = 1.3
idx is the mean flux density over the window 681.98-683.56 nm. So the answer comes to 5.09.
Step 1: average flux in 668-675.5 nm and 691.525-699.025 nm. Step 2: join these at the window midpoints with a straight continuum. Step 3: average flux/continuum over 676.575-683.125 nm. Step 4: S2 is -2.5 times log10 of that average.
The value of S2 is 0.13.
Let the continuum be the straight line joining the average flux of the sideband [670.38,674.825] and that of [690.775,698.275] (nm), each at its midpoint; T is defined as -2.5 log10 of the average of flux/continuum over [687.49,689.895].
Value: 0.16 mag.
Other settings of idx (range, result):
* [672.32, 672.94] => 5.28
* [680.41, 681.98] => 5.09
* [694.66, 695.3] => 6.91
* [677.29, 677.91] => 5.31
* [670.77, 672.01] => 5.45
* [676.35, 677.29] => 5.44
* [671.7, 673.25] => 5.04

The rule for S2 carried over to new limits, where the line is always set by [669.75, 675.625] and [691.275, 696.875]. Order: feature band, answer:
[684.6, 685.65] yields 0.189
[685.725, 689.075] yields 0.193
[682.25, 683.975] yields 0.141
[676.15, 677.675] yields 0.041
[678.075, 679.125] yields 0.126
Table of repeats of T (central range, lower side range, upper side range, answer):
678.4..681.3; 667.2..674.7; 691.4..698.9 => 0.18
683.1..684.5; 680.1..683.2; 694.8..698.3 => 0.02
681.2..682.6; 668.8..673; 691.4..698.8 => 0.18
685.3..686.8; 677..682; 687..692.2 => 0.08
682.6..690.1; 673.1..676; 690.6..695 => 0.14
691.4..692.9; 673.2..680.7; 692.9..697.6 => 0.12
